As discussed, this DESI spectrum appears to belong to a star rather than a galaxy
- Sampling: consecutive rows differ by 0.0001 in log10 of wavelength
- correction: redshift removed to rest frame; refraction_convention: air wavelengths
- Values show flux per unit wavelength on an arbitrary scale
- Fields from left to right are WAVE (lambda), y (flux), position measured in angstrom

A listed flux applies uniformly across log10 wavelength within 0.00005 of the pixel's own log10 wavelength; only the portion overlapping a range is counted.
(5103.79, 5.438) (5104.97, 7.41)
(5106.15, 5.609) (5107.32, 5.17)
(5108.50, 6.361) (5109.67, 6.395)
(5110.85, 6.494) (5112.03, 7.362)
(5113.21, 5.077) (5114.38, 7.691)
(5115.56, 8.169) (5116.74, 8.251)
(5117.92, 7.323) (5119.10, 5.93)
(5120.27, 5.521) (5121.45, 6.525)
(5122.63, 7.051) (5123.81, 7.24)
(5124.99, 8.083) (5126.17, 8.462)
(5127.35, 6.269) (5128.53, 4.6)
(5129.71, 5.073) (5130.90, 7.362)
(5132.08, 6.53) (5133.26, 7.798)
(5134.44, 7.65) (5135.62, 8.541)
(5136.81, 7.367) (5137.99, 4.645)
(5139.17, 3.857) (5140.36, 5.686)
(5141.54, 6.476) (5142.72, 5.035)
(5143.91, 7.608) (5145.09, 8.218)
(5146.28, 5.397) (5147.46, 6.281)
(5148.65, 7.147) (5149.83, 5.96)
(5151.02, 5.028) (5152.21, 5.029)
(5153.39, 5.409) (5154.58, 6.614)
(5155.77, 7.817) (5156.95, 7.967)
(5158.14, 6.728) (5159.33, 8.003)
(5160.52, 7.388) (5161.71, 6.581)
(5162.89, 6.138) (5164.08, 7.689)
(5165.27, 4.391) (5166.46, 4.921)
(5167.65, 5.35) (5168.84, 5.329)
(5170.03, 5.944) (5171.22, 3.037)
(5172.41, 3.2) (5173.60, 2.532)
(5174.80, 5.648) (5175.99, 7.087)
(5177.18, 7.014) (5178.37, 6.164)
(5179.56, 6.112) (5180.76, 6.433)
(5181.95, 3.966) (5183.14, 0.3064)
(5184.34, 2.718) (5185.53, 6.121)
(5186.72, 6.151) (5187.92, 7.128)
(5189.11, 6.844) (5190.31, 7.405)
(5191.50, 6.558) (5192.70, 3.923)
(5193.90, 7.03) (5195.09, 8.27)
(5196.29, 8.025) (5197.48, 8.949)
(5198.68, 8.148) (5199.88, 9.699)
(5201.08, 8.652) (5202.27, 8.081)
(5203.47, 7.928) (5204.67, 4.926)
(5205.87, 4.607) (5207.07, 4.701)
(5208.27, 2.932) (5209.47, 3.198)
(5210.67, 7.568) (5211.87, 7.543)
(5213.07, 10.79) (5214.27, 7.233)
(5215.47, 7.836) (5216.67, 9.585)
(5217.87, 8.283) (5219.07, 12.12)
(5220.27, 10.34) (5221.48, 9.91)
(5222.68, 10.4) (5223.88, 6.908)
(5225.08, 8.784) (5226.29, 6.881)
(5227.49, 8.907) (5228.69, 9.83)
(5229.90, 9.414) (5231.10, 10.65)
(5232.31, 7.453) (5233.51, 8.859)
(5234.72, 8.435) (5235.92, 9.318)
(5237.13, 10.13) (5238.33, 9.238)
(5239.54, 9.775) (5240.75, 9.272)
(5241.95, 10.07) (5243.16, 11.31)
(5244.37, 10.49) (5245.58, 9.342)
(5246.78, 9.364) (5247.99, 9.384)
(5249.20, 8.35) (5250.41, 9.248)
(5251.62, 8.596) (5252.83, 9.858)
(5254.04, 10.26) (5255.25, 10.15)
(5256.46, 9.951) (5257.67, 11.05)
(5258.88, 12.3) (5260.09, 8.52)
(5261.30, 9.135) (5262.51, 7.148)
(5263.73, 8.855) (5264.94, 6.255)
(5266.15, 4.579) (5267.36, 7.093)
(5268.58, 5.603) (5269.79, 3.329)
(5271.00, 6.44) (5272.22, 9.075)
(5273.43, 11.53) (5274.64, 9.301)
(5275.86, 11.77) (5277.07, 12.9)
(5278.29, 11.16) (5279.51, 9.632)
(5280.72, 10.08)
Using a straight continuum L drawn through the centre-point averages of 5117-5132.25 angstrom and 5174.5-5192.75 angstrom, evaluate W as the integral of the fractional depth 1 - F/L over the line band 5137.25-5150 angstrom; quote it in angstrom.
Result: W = 0.6 angstrom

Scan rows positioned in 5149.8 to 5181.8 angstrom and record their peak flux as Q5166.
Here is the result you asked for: 8.003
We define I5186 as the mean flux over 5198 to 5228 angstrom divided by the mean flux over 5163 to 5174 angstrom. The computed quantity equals 1.63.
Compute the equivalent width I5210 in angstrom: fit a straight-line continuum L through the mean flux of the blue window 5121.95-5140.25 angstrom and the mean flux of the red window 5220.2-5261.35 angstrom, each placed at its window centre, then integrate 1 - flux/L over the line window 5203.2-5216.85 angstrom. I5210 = 3.55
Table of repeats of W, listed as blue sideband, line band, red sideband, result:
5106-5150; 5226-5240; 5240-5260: 0.5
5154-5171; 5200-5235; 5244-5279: -0.8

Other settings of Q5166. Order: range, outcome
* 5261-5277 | 11.77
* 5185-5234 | 12.12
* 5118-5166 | 8.541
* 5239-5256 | 11.31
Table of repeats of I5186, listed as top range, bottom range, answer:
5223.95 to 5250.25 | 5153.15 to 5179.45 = 1.55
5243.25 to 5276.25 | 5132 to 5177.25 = 1.44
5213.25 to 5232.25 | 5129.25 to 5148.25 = 1.41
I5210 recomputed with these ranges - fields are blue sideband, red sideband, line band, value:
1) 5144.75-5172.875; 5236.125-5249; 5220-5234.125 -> 0.13 angstrom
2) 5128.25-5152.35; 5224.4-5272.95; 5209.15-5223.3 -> -1.34 angstrom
